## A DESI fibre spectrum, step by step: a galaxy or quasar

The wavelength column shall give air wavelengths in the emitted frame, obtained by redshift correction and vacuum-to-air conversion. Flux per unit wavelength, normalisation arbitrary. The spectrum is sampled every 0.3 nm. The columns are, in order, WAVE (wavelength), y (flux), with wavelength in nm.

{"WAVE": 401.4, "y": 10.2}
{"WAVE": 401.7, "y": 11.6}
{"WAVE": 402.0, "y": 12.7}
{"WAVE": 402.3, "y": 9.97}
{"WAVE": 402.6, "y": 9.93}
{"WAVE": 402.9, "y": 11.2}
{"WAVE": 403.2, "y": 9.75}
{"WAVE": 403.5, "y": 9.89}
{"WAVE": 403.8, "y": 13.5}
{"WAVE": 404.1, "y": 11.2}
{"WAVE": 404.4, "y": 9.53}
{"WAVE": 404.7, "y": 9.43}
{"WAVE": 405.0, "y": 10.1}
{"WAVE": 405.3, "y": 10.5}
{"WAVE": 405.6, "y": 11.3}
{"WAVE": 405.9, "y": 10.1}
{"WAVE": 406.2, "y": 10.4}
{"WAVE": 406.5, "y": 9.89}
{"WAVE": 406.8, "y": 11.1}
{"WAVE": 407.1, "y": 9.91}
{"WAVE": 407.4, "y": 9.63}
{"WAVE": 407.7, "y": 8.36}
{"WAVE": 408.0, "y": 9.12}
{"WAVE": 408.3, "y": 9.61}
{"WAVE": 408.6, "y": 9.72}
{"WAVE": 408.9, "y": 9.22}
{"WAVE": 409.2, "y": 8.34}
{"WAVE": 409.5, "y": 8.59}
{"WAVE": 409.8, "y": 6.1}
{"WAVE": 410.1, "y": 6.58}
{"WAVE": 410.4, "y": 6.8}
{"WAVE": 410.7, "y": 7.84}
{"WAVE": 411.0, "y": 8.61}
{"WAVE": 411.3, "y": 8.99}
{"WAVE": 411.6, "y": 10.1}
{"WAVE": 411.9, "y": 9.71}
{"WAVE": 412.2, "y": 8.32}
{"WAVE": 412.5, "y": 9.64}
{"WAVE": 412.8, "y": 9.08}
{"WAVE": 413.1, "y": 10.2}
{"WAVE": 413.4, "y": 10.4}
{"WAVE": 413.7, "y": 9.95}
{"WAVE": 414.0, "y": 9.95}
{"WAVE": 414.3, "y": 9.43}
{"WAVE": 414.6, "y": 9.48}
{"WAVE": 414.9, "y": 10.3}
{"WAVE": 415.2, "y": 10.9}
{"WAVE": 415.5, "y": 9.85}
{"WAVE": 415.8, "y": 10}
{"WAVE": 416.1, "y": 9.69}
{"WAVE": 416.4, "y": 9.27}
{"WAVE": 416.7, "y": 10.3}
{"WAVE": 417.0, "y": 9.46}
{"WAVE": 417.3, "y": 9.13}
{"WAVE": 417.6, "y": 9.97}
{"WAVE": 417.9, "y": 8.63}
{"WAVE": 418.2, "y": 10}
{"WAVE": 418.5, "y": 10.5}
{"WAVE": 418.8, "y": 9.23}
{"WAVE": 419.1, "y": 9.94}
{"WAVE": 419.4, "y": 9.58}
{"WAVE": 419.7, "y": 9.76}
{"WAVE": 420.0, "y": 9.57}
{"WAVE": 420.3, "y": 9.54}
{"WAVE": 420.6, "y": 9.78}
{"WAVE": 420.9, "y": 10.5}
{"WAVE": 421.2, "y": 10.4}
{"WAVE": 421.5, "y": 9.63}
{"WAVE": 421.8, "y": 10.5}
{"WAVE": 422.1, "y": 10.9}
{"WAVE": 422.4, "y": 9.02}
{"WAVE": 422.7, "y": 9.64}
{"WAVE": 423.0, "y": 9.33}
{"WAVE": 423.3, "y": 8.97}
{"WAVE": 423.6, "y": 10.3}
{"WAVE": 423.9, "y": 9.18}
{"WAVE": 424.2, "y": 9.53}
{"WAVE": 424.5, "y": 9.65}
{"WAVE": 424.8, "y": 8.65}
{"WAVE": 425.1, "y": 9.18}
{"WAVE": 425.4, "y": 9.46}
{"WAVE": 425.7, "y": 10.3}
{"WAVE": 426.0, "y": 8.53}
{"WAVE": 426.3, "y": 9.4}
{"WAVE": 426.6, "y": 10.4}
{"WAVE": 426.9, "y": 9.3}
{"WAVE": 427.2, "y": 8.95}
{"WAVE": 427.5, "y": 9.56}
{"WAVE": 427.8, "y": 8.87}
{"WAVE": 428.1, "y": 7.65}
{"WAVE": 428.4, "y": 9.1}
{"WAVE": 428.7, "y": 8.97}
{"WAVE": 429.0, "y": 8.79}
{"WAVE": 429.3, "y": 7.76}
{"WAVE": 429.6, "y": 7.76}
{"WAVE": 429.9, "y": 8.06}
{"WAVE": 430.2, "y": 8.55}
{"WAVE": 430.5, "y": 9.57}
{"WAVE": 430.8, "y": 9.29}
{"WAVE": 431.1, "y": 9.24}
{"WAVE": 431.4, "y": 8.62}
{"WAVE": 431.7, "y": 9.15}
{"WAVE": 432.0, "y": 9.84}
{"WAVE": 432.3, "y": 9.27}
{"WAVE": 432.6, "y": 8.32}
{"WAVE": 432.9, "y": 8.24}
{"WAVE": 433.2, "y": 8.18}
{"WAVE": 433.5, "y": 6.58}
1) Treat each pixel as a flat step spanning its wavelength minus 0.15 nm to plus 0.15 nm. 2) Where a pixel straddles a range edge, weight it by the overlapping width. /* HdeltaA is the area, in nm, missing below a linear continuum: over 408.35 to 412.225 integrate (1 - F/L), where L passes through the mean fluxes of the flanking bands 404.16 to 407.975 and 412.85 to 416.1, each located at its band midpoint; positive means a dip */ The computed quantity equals 0.62 nm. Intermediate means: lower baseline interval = 10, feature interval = 8.41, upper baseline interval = 10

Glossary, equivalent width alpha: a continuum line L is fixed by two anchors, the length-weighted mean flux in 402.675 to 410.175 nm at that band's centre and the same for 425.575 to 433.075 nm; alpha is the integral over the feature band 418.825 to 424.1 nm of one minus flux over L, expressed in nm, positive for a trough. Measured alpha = -0.32 nm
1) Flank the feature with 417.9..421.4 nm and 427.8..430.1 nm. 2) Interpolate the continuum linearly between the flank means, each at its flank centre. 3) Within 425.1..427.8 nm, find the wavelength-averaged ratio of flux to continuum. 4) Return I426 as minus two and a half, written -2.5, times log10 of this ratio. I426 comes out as -0.083 mag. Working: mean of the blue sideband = 9.83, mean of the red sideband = 8.34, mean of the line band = 9.44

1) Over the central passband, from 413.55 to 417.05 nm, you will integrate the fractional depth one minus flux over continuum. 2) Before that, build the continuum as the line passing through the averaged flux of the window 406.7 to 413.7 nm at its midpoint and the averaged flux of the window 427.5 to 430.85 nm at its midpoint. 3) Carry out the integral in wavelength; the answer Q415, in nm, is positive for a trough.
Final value -0.41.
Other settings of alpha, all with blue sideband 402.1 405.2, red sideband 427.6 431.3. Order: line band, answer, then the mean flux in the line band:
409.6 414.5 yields 0.504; 8.86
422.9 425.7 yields -0.124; 9.41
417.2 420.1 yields -0.069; 9.64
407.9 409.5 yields 0.155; 9.15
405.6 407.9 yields 0.063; 9.99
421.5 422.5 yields -0.102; 10.1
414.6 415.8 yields -0.066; 10.2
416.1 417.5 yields -0.003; 9.57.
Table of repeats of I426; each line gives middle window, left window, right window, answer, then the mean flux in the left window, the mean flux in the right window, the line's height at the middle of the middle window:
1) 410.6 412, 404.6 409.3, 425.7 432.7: 0.07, 9.81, 8.94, 9.64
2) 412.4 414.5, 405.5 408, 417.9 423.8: 0.01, 10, 9.81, 9.91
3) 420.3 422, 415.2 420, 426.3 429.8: -0.08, 9.72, 8.84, 9.42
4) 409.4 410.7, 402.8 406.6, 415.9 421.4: 0.40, 10.5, 9.74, 10.2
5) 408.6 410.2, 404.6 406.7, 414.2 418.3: 0.25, 10.3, 9.74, 10.1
